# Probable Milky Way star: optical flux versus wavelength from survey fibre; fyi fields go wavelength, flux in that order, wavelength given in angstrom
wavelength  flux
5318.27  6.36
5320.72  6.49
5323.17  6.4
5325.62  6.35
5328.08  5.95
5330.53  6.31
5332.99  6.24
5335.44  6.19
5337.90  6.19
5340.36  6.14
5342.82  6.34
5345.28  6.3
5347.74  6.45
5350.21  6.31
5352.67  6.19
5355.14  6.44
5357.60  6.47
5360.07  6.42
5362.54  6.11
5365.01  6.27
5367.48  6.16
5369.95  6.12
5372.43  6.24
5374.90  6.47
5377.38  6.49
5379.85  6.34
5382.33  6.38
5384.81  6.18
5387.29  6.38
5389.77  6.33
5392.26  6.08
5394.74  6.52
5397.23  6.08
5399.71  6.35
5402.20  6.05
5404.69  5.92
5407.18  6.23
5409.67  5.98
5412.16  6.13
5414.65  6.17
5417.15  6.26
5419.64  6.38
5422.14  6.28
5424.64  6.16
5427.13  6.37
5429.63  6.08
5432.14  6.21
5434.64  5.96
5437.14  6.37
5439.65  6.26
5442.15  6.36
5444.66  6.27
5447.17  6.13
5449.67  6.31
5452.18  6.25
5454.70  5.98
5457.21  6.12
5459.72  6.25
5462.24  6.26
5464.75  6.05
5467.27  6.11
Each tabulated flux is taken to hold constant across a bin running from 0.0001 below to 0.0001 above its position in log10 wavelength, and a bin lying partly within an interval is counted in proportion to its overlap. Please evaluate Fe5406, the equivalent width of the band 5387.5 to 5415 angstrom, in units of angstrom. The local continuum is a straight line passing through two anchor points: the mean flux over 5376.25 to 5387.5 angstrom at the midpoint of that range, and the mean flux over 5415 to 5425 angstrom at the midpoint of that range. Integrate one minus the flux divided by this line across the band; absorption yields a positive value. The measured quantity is 0.6 angstrom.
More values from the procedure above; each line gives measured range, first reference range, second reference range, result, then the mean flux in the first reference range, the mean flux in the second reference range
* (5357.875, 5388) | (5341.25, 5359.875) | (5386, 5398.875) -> 0.1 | 6.36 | 6.28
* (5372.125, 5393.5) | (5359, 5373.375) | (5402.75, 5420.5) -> -0.5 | 6.22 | 6.14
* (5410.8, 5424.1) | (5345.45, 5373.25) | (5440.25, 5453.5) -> 0.1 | 6.29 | 6.26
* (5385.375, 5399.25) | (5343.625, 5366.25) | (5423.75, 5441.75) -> 0.0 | 6.33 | 6.21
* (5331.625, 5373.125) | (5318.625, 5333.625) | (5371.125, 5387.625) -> 0.3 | 6.29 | 6.35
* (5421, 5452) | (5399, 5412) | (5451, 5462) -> -0.5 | 6.1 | 6.16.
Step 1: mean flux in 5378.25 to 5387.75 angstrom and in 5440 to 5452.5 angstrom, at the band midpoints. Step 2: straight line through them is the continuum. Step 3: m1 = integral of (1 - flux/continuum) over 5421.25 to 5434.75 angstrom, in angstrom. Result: 0.2 angstrom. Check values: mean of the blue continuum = 6.32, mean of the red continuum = 6.27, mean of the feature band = 6.19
